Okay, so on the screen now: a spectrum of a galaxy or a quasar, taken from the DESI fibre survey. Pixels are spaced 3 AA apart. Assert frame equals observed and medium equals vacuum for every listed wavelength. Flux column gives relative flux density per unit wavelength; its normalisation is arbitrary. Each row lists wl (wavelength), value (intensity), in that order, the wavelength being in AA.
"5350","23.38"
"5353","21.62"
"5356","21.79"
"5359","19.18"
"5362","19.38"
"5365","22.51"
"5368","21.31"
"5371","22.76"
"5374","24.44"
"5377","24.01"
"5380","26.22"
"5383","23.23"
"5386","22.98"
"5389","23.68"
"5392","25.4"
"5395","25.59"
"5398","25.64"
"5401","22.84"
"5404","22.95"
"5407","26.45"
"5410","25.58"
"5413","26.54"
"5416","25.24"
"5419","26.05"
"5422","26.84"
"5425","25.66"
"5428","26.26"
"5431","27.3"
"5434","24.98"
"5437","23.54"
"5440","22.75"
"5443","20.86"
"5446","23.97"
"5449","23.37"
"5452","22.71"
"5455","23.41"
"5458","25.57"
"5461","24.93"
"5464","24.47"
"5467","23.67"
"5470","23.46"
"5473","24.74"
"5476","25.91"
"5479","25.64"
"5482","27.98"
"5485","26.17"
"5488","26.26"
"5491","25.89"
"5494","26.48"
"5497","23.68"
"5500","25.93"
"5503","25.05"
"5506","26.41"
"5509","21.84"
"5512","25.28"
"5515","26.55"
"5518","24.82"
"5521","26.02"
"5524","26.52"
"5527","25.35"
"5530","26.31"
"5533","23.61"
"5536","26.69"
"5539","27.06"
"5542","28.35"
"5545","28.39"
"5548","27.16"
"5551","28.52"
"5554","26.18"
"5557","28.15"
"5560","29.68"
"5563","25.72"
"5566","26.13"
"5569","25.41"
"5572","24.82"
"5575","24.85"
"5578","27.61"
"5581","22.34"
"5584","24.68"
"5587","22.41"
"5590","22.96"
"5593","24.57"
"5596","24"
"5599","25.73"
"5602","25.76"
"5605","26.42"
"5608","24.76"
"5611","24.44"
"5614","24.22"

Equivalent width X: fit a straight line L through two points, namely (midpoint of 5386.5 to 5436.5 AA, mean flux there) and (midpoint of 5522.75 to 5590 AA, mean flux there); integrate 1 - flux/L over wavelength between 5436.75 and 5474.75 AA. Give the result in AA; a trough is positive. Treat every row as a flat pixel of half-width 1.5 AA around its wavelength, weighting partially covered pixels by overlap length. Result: 2.84 AA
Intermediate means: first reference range 25.4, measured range 23.7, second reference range 26.1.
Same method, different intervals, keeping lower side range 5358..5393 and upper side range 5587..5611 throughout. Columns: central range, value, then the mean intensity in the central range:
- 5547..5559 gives -1.6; 27.6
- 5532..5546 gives -1.5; 26.9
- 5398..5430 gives -3.1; 25.5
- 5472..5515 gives -3.1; 25.6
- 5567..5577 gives -0.3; 25.2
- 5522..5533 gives -0.7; 25.7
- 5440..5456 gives 0.5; 22.8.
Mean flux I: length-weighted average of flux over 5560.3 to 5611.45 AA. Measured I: 25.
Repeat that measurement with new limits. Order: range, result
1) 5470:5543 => 25.7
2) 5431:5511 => 24.7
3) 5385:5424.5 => 25.1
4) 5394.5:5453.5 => 24.7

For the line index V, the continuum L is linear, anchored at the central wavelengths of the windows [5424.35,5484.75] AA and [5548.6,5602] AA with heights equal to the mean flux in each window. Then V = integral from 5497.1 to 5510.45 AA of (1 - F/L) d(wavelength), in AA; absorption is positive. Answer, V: 0.1 AA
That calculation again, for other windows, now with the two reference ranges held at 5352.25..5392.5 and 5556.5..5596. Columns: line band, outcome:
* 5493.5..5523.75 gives -1.04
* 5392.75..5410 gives -1.30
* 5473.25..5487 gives -1.28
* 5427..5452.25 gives -0.49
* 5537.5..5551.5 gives -1.71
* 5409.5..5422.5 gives -1.56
